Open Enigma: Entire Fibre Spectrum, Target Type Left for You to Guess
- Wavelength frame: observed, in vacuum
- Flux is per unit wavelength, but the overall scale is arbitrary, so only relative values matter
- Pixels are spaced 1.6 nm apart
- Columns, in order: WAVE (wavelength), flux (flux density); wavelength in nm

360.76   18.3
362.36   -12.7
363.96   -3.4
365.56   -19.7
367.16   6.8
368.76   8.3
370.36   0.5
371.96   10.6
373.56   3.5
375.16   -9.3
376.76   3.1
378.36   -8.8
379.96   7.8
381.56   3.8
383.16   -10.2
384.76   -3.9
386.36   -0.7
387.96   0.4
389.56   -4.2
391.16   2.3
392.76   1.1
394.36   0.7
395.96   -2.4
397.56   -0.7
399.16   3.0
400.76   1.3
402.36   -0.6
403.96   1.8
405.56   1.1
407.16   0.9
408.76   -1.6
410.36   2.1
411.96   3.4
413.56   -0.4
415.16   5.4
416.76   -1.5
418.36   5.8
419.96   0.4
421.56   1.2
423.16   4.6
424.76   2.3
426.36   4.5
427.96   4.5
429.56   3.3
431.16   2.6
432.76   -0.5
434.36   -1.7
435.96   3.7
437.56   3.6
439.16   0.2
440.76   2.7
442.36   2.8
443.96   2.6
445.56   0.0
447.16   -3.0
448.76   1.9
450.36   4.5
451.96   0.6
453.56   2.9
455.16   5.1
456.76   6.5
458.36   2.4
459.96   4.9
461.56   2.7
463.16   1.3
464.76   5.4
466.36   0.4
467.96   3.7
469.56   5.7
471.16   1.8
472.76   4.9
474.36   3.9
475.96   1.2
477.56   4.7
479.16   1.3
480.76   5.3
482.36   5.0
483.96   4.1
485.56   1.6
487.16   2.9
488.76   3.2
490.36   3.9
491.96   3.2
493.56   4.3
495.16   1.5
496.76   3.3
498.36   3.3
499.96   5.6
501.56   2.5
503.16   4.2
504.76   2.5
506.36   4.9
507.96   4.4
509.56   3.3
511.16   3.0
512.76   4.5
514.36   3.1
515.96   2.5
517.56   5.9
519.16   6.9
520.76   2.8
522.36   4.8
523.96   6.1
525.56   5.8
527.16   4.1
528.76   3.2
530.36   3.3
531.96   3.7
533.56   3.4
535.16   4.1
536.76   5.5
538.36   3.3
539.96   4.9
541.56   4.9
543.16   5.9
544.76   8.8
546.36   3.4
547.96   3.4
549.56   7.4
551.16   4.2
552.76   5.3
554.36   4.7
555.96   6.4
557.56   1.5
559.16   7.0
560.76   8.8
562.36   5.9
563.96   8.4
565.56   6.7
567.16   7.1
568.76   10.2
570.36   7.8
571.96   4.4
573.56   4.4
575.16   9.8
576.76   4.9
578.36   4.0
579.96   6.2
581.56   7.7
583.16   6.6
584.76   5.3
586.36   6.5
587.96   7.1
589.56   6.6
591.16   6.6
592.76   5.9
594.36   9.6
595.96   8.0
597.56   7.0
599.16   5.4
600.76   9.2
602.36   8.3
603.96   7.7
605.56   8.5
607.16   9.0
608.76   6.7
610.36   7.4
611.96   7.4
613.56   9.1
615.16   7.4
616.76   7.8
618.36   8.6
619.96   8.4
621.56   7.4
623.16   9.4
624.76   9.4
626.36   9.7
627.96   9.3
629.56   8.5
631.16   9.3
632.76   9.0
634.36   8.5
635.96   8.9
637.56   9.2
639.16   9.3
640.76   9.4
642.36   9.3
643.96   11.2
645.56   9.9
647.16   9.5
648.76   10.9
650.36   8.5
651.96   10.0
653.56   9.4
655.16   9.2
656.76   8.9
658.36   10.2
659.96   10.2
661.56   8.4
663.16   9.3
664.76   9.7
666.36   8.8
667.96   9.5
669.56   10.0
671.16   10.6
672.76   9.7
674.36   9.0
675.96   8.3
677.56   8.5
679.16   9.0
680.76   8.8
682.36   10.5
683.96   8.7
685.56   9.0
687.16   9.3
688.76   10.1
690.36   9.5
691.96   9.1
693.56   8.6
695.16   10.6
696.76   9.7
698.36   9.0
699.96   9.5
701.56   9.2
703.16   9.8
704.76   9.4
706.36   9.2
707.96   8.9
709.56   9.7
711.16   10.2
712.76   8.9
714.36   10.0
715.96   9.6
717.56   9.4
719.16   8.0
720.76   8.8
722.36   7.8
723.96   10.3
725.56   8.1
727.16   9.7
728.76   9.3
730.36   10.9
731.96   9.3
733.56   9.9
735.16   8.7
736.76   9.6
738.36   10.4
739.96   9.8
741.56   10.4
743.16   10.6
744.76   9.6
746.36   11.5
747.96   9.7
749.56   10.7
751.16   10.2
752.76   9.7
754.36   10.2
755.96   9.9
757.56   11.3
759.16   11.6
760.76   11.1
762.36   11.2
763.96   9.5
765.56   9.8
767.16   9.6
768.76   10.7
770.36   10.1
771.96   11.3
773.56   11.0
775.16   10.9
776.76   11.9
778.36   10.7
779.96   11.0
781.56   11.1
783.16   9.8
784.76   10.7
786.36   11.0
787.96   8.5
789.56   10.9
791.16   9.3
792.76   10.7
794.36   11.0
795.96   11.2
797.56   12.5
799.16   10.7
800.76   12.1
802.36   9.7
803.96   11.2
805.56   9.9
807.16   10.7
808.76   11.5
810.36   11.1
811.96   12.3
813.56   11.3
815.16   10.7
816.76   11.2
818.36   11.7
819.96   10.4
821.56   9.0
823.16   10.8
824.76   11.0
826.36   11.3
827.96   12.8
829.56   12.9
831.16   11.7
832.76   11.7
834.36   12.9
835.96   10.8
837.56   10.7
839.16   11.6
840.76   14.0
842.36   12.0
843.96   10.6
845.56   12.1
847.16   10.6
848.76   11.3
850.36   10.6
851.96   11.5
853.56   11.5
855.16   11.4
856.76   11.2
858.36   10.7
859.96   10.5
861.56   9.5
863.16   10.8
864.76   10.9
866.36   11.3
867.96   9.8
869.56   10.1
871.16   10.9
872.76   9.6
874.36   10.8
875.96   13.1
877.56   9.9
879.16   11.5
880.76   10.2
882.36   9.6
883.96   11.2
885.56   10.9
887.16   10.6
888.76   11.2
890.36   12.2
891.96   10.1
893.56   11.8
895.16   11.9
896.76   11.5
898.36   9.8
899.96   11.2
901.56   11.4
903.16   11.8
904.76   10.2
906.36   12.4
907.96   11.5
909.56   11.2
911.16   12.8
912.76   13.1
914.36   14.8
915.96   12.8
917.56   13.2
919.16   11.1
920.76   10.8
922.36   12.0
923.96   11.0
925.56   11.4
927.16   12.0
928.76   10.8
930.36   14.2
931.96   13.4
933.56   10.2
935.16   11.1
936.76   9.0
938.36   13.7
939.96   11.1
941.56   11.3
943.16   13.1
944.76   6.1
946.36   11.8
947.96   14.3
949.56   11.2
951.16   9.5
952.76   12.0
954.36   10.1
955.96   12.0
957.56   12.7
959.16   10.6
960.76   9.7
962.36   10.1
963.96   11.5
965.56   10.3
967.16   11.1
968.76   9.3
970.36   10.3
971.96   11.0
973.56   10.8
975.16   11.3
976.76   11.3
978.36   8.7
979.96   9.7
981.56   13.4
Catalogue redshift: 0.39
